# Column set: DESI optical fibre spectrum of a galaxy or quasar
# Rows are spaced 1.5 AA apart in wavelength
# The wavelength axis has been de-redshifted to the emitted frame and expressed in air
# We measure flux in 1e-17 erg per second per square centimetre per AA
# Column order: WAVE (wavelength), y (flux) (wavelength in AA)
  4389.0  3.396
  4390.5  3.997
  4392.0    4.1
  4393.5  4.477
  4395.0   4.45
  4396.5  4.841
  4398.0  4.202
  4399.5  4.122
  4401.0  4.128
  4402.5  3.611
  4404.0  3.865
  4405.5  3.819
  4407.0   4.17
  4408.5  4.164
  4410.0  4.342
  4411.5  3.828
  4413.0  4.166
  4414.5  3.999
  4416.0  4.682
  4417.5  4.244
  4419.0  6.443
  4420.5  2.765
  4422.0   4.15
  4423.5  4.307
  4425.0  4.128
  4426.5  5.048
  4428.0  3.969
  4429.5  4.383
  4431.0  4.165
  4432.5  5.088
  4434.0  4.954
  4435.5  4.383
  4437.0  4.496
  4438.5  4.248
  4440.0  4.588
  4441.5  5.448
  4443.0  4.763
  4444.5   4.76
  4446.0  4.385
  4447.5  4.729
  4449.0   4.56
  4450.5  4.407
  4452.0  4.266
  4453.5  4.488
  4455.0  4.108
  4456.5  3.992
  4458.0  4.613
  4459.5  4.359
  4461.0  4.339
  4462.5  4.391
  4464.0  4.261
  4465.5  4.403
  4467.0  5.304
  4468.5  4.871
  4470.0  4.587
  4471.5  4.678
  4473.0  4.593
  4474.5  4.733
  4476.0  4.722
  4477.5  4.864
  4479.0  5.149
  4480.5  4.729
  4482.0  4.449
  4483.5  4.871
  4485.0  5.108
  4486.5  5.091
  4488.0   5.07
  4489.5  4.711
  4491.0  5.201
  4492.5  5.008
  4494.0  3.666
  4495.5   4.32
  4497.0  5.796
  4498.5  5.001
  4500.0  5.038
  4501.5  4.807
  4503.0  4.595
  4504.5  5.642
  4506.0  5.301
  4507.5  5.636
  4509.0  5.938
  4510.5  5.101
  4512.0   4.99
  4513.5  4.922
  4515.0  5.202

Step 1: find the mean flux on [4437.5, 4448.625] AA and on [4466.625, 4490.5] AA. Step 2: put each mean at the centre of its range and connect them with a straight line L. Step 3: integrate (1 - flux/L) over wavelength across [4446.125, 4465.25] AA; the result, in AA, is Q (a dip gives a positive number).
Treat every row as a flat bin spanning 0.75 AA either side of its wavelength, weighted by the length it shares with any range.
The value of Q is 1.5 AA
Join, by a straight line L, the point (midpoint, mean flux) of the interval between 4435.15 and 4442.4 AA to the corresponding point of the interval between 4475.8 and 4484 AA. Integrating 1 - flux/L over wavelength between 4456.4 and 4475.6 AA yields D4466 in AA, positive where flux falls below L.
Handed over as 0.7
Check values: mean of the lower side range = 4.65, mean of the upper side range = 4.8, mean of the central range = 4.57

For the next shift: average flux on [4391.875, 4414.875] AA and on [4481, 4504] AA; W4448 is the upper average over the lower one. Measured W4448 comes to 1.2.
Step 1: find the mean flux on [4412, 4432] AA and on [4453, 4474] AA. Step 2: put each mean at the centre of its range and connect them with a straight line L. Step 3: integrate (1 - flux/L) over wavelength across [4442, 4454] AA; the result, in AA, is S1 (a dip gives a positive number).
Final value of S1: -0.3 AA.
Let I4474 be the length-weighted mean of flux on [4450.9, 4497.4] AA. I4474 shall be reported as 4.66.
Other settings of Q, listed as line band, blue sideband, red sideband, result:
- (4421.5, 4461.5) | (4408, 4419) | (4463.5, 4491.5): 0.6 AA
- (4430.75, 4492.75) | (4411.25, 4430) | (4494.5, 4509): 0.9 AA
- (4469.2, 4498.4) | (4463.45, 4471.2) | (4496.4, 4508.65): 0.8 AA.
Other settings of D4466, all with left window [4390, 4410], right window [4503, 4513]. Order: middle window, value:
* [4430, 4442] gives -0.24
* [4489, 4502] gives 0.94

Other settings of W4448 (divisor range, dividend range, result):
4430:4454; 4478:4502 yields 1.06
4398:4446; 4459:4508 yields 1.11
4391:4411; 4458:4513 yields 1.17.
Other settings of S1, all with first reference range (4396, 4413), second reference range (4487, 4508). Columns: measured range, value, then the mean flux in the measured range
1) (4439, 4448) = -0.6 AA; 4.77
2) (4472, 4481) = 0.0 AA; 4.8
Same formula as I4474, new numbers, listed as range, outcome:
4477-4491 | 4.91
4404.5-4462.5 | 4.41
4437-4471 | 4.54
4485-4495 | 4.8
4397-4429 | 4.2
